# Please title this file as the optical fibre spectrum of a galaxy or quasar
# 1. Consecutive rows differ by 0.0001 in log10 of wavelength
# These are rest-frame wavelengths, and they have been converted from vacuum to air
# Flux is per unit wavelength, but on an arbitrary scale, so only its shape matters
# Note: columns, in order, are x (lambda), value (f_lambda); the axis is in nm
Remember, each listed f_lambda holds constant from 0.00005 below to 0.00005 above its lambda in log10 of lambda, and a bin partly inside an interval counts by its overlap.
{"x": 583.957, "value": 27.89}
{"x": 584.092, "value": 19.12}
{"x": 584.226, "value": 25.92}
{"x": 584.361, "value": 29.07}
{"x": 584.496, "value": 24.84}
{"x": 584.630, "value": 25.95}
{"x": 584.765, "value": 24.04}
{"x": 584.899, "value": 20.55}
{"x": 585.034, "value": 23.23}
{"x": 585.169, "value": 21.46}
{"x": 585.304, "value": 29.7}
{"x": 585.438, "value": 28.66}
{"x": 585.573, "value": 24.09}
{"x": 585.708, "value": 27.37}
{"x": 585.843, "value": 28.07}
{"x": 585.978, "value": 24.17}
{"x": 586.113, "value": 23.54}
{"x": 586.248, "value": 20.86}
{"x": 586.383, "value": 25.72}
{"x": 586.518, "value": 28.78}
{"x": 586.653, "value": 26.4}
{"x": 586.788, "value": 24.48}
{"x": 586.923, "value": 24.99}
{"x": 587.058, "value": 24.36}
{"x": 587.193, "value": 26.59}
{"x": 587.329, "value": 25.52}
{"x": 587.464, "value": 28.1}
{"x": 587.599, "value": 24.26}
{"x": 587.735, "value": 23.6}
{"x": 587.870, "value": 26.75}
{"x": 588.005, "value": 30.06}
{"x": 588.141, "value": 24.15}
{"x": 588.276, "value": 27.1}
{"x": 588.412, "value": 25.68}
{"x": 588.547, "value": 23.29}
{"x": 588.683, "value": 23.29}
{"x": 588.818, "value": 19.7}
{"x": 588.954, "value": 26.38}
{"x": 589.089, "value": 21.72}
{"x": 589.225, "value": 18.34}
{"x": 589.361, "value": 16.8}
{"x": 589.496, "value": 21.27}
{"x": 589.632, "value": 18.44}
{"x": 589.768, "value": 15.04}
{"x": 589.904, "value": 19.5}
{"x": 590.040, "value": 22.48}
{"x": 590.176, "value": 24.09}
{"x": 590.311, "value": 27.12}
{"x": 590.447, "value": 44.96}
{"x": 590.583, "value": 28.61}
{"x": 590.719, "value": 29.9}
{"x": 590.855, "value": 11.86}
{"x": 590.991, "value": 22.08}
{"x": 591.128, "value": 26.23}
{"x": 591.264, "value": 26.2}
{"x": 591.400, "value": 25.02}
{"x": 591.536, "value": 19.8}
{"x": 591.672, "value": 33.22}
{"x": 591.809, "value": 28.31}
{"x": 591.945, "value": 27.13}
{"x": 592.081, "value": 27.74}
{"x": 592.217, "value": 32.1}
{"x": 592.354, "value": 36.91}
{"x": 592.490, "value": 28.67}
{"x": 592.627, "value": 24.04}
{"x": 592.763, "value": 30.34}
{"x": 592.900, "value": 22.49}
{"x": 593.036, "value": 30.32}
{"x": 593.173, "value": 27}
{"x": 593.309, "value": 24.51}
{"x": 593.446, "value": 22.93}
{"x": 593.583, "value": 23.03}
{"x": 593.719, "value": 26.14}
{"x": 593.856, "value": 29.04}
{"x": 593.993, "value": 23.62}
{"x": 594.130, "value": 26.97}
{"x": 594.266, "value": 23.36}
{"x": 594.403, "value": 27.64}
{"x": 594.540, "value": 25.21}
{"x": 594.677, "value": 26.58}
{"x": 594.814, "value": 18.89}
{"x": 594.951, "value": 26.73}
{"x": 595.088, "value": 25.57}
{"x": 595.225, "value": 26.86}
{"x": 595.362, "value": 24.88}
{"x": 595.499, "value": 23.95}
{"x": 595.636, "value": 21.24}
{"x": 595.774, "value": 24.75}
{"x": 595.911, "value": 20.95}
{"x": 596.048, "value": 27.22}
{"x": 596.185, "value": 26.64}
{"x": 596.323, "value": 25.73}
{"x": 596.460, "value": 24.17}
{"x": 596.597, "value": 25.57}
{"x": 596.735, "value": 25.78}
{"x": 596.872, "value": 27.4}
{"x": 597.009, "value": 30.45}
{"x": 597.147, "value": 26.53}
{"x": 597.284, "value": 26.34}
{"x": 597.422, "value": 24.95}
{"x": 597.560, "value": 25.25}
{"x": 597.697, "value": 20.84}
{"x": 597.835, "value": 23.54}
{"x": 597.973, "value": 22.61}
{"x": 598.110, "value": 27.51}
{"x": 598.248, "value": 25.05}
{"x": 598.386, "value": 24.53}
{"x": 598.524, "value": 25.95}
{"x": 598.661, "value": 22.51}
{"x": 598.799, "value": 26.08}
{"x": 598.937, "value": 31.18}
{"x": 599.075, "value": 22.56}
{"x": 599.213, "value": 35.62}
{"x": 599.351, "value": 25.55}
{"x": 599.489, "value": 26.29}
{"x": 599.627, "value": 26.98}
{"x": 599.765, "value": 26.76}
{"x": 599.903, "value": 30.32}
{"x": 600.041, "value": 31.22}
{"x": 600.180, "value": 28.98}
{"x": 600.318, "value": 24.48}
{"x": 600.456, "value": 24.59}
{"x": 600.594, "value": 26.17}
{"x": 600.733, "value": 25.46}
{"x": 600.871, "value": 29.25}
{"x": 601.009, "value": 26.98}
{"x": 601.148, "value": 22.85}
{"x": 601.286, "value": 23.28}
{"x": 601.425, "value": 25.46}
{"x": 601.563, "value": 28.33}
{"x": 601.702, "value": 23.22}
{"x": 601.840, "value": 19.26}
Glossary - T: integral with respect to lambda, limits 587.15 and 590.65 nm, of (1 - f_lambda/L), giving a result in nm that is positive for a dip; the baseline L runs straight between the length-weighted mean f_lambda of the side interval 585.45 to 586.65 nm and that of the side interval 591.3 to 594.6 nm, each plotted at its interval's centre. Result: 0.24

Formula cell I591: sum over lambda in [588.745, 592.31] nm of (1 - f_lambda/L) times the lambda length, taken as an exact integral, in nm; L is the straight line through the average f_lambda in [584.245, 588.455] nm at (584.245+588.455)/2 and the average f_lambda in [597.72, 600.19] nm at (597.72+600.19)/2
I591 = 0.20 nm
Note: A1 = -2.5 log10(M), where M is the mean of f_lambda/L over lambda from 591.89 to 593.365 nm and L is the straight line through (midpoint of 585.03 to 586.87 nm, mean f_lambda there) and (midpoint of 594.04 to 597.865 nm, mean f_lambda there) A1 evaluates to -0.12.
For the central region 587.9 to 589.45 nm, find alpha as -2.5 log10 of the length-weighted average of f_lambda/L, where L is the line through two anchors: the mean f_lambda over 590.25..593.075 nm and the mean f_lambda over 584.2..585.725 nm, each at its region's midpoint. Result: 0.14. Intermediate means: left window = 25.3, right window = 27.7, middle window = 23.4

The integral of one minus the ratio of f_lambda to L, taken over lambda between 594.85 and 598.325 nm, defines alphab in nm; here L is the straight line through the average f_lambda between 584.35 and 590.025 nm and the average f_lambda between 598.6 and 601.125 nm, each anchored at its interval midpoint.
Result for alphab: 0.16 nm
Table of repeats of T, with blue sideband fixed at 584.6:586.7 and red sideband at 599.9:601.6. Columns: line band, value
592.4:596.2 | 0.08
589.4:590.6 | 0.06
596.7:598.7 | 0.07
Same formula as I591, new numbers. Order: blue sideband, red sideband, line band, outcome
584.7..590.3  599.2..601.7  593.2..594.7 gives 0.00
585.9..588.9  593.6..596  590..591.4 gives -0.08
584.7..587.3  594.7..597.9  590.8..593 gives -0.13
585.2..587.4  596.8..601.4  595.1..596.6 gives 0.08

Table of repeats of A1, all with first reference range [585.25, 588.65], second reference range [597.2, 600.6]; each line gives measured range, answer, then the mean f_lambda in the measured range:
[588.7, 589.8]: 0.28 mag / 20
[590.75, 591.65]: 0.14 mag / 22.8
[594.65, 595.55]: 0.06 mag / 24.7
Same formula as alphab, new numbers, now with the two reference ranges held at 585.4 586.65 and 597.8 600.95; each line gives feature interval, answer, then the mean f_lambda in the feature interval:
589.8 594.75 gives -0.06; 26.4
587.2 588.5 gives -0.02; 26.1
